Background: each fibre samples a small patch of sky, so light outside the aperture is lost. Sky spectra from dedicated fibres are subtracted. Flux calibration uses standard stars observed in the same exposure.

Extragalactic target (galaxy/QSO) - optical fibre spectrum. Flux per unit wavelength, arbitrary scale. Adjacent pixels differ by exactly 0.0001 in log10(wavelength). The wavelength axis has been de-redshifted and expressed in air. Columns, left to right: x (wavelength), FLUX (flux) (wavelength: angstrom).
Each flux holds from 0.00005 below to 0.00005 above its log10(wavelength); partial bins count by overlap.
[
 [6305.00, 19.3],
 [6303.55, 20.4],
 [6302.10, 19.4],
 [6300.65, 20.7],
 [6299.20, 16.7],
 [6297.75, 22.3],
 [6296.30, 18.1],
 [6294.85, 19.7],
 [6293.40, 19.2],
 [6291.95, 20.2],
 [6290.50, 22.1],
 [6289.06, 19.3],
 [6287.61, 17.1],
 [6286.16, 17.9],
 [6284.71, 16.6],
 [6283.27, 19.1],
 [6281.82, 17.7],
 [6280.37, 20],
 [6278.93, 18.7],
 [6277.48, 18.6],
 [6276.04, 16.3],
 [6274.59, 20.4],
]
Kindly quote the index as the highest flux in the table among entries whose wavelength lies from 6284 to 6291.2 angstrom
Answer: 22.1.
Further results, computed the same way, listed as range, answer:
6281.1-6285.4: 19.1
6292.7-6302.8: 22.3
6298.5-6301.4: 20.7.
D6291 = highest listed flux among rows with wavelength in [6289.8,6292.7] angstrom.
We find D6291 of 22.1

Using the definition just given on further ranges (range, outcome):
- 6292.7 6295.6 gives 19.7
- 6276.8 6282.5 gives 20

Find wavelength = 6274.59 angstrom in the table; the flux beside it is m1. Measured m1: 20.4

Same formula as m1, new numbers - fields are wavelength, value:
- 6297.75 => 22.3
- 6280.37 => 20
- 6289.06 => 19.3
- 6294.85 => 19.7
